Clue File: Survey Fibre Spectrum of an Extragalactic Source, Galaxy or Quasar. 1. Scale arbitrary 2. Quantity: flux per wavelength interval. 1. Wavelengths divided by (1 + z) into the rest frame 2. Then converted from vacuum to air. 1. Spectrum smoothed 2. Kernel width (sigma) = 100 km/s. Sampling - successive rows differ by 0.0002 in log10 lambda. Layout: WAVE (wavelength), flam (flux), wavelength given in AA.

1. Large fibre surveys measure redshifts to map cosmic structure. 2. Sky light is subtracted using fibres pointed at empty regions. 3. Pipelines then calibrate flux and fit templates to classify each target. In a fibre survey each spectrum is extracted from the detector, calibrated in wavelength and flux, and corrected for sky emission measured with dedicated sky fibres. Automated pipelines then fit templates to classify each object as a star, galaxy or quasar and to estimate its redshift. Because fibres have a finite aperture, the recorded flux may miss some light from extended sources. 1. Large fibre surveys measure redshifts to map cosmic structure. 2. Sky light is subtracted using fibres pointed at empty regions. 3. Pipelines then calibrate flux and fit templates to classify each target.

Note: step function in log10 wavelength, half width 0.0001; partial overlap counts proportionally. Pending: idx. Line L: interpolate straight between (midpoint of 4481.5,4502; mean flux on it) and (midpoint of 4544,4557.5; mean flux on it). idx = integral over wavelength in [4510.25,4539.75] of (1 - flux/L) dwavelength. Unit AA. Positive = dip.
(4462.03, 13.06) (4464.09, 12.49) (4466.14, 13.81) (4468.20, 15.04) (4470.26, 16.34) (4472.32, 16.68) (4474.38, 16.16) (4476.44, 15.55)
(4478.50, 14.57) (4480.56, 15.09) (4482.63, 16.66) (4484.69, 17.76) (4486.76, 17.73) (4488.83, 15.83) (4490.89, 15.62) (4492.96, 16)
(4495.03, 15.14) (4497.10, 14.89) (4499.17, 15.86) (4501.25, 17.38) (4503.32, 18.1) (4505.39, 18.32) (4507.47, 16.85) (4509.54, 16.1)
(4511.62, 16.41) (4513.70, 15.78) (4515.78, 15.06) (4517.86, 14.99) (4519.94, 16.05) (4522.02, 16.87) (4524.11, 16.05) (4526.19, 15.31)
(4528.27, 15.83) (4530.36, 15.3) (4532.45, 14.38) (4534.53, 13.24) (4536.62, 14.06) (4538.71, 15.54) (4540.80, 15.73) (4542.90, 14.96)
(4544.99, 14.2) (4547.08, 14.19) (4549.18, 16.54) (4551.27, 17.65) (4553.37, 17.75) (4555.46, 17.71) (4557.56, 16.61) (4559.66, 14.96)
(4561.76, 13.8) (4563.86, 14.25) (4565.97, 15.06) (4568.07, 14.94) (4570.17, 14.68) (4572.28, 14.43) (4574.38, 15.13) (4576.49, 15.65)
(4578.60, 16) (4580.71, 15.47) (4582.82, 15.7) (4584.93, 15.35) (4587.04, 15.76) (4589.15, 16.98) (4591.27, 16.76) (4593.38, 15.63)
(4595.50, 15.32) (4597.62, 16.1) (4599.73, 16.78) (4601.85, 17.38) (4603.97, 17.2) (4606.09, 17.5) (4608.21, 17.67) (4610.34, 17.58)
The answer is 1.8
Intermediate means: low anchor 16.3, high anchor 16.4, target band 15.4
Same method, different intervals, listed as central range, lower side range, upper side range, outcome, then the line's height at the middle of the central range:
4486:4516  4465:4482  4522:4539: -2.2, 15.2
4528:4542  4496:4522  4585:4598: 1.2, 16.2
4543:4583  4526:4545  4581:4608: 0.2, 15.6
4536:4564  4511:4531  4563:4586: -0.4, 15.4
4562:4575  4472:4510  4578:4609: 1.3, 16.4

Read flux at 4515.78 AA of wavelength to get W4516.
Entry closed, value 15.06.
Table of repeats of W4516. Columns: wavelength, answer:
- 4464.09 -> 12.49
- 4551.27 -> 17.65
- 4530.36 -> 15.3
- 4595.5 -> 15.32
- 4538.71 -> 15.54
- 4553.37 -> 17.75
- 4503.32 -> 18.1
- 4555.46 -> 17.71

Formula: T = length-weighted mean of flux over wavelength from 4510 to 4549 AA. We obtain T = 15.3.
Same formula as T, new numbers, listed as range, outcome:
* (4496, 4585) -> 15.7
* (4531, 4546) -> 14.6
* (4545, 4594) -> 15.7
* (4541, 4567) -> 15.6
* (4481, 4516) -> 16.4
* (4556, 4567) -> 15.1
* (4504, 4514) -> 16.8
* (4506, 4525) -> 16.1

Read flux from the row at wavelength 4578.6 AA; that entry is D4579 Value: 16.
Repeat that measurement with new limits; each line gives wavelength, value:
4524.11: 16.05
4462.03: 13.06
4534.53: 13.24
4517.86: 14.99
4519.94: 16.05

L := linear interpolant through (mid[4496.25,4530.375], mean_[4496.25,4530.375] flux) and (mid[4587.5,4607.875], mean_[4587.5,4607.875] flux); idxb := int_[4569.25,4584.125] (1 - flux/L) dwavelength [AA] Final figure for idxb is 1.1 AA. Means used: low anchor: 16.2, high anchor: 16.6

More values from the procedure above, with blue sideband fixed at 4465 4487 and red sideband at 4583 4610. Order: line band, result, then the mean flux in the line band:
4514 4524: 0.2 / 15.8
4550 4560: -0.5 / 17.1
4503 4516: -0.5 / 16.7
